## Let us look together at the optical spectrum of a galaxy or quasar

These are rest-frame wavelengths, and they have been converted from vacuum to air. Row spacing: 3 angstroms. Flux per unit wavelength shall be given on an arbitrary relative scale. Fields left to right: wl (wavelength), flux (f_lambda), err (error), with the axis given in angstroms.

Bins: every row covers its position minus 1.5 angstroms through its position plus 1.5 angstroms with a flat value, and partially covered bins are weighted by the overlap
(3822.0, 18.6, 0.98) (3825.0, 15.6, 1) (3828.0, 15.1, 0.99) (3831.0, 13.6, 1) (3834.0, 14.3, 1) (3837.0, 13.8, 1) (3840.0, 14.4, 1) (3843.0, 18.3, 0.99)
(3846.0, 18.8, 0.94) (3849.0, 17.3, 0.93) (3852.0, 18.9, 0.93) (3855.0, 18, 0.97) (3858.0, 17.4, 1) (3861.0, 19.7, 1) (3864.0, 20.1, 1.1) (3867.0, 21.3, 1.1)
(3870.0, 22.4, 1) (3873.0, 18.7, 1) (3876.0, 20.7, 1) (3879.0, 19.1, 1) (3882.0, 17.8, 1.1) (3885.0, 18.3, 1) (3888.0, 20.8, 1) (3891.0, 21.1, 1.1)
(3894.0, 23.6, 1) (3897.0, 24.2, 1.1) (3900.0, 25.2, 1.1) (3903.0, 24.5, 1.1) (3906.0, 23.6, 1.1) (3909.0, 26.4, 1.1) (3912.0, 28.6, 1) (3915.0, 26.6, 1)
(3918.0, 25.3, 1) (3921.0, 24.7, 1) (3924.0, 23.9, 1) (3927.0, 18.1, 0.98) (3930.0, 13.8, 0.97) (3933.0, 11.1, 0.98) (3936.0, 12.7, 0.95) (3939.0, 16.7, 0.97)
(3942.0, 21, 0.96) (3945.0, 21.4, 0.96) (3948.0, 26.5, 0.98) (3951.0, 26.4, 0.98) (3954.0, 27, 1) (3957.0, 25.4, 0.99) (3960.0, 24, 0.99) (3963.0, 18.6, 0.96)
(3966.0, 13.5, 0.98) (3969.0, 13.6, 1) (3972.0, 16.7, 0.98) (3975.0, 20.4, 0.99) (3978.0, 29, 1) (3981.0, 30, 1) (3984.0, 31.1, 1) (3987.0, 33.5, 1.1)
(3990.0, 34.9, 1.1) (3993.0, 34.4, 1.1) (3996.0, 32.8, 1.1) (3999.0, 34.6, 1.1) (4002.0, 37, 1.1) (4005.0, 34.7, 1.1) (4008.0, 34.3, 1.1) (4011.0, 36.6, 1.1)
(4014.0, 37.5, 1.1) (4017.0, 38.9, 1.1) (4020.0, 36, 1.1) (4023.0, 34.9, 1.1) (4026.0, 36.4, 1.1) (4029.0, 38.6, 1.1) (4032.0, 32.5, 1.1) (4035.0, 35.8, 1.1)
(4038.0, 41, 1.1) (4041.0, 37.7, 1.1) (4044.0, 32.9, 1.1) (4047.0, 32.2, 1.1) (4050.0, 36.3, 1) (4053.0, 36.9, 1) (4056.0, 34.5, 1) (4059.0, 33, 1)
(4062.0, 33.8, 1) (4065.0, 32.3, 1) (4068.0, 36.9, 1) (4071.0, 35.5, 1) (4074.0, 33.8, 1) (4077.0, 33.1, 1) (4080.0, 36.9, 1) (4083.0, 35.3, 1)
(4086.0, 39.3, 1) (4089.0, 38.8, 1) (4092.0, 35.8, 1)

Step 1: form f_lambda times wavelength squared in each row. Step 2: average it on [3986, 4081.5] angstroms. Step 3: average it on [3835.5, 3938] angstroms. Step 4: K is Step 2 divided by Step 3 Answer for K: 1.9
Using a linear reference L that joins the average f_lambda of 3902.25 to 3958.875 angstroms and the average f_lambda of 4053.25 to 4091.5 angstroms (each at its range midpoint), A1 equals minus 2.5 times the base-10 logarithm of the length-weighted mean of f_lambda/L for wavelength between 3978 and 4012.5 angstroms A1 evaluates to -0.194 mag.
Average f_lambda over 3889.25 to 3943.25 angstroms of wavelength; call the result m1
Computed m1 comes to 21.7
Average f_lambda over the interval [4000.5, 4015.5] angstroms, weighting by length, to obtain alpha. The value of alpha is 36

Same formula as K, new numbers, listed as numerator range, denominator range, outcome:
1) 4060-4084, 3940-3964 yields 1.55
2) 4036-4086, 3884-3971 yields 1.75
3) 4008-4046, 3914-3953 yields 1.85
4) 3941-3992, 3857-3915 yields 1.16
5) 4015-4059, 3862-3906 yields 1.82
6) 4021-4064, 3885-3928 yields 1.59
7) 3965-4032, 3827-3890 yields 1.87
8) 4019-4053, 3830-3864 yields 2.33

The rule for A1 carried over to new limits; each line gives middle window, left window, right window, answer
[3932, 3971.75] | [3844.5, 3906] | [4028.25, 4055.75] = 0.36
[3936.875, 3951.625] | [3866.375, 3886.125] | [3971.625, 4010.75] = 0.23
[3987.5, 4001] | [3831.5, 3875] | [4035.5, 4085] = -0.15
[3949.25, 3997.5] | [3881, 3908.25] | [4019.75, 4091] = 0.13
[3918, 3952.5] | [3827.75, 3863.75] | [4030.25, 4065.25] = 0.24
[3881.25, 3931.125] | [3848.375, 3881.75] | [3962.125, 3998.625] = -0.05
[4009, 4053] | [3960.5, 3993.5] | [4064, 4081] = -0.19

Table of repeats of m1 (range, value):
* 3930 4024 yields 27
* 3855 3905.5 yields 20.9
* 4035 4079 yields 35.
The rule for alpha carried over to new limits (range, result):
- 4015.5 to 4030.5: 37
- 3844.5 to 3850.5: 18.1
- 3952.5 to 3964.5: 23.8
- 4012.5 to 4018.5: 38.2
